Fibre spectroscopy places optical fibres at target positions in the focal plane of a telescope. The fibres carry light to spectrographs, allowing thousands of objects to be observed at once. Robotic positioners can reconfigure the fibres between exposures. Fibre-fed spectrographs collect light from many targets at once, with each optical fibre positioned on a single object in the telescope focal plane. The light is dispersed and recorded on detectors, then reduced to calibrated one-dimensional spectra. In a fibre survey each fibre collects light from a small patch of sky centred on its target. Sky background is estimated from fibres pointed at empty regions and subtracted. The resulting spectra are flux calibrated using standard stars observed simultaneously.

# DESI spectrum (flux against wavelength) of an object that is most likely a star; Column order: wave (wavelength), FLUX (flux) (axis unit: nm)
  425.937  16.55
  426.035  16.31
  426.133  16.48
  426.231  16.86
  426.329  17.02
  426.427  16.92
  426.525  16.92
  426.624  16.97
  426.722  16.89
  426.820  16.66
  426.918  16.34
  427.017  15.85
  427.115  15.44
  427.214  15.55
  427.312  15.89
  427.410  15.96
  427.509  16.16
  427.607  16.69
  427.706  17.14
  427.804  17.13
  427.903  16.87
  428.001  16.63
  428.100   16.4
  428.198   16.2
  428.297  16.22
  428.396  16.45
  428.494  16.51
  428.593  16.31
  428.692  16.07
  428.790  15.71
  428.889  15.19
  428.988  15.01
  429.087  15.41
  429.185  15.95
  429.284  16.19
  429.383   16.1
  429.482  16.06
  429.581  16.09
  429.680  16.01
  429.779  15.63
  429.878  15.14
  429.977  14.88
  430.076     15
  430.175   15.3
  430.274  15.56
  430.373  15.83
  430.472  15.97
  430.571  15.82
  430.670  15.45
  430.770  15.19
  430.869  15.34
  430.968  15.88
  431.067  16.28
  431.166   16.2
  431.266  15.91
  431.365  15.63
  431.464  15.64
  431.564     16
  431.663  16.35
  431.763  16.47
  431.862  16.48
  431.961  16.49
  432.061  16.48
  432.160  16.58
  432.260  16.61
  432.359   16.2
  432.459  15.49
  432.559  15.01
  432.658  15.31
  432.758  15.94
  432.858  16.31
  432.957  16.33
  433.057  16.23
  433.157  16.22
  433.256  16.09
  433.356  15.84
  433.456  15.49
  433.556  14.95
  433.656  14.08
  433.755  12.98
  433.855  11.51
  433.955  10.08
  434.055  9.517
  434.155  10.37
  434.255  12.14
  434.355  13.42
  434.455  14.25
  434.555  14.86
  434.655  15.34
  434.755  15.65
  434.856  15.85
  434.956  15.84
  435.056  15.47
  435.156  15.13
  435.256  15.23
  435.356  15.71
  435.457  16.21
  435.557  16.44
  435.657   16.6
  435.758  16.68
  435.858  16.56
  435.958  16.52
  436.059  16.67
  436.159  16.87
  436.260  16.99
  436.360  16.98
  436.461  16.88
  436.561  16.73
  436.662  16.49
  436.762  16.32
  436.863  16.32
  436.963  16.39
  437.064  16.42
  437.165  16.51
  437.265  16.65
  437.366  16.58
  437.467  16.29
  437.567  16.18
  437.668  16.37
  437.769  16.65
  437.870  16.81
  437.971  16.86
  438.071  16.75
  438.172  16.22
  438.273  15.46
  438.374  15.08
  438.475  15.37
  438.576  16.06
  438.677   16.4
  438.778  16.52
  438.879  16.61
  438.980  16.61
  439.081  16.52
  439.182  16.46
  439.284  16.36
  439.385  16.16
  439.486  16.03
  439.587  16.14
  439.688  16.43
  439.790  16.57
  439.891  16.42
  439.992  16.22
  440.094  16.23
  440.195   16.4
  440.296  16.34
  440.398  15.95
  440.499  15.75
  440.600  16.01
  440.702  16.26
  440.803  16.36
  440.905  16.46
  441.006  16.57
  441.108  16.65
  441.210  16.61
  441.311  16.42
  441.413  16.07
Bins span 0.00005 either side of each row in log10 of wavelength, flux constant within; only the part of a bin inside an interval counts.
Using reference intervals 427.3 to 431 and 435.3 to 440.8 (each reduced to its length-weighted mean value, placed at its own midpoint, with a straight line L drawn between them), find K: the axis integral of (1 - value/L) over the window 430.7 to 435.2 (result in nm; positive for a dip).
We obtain 0.28 nm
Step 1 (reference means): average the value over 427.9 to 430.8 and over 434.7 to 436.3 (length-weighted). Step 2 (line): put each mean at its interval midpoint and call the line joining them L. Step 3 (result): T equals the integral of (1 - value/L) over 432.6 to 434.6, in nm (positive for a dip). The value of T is 0.24 nm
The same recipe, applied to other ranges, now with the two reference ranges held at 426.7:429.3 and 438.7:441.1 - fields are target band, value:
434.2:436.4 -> 0.079 nm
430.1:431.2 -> 0.035 nm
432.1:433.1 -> 0.014 nm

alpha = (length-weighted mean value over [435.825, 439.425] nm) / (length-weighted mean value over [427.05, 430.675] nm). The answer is 1.0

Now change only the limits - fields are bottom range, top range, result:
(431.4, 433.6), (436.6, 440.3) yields 1.02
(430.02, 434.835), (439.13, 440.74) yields 1.07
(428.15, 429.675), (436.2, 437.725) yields 1.04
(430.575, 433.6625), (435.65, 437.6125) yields 1.04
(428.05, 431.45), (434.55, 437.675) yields 1.03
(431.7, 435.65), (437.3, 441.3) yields 1.09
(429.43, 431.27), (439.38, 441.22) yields 1.04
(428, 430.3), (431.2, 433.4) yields 1.02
